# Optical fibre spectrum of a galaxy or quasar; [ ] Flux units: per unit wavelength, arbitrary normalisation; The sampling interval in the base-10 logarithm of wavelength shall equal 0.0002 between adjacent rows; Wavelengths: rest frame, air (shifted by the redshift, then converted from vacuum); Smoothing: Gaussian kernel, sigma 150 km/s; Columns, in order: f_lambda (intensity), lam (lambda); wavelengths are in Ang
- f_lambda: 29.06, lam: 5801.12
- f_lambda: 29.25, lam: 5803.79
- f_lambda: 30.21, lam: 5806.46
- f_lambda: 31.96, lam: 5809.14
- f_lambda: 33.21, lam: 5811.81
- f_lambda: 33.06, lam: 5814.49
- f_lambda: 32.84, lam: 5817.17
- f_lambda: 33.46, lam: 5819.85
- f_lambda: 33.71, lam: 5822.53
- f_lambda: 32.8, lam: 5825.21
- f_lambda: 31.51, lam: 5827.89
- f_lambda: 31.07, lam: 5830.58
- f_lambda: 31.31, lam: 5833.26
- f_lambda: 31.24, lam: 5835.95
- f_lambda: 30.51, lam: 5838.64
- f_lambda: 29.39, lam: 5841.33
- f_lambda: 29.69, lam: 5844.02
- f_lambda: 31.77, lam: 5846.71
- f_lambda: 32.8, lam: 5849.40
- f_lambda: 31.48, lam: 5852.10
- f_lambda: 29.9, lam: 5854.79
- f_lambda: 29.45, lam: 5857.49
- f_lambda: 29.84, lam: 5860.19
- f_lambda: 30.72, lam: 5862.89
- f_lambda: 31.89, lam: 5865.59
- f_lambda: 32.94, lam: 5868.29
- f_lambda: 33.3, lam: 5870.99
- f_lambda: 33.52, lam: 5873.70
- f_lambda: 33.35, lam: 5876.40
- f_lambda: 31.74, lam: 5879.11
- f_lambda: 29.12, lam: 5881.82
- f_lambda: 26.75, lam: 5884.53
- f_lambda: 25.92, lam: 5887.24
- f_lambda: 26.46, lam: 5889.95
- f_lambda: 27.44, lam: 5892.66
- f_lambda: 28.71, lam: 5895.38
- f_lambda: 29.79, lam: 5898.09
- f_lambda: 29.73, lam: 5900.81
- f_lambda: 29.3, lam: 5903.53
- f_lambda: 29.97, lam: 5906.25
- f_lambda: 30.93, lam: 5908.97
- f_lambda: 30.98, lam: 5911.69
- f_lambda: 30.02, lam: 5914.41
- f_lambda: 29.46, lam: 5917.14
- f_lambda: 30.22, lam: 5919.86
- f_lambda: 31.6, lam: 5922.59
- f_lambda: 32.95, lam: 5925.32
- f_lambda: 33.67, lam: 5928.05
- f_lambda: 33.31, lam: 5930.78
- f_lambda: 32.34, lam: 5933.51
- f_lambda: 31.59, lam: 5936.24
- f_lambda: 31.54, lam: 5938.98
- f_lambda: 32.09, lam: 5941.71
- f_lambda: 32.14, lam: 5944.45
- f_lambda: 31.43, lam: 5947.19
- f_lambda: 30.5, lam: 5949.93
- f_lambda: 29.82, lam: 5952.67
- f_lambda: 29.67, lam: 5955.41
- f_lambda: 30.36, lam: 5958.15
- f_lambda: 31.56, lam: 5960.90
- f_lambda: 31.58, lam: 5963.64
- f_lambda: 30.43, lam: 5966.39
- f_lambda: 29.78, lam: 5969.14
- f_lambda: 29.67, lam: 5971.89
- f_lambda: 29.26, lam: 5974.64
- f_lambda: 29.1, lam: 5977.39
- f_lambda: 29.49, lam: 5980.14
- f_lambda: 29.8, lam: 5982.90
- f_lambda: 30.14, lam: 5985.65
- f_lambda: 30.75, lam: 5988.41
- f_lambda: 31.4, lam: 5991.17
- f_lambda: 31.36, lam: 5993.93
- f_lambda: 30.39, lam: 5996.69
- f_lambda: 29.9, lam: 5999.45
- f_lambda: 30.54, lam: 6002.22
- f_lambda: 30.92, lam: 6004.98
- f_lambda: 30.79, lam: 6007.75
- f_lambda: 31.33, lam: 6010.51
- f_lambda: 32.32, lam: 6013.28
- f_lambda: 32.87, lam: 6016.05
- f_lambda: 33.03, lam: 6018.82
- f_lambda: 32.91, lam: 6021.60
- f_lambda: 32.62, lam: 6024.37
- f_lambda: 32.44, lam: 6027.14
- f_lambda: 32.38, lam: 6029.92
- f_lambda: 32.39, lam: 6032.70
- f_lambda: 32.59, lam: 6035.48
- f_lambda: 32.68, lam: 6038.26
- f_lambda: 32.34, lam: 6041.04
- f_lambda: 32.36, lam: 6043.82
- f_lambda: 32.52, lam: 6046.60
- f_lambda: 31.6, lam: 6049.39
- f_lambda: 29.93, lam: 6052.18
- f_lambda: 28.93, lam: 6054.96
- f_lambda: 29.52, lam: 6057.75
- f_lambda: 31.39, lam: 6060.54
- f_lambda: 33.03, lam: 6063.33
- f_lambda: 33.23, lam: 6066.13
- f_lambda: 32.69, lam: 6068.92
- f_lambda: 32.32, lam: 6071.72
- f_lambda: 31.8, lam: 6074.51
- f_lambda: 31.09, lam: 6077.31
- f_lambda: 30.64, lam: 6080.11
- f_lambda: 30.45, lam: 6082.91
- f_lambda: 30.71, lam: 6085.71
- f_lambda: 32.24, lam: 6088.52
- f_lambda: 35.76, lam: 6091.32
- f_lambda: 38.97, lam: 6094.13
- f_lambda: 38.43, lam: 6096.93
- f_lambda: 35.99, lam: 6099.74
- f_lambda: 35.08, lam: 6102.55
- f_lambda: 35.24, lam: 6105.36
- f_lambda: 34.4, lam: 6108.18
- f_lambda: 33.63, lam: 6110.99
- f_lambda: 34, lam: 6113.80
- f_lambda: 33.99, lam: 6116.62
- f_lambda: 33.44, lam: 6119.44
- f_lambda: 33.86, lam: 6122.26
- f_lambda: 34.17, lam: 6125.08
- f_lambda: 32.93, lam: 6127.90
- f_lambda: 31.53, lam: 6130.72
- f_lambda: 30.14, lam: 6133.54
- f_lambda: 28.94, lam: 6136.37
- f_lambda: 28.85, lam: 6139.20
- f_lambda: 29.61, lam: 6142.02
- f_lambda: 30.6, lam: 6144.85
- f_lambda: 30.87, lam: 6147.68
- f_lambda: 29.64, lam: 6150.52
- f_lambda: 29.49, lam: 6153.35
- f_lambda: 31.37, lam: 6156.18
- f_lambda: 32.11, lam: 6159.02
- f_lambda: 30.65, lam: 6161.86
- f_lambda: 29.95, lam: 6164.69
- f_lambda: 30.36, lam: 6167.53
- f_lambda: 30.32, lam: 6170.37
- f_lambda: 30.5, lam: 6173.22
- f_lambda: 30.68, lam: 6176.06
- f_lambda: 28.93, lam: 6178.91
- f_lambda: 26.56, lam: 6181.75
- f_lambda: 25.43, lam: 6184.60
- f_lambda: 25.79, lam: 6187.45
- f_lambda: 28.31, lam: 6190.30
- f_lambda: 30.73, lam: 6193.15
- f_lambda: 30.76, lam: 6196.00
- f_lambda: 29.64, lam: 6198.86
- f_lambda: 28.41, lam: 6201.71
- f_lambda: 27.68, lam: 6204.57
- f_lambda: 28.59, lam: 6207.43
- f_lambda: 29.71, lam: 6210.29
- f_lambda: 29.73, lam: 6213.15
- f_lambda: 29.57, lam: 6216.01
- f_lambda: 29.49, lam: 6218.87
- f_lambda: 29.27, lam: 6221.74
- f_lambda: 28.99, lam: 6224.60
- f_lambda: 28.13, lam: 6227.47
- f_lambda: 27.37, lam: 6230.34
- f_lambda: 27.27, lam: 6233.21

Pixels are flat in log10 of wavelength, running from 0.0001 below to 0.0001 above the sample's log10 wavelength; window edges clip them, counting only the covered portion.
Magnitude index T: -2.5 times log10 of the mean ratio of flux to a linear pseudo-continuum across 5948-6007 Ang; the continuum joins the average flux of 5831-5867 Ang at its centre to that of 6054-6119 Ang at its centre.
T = 0.06 mag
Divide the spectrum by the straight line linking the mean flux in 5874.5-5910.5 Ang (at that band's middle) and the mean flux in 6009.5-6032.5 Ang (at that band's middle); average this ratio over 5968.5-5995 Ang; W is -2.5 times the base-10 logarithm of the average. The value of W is 0.05 mag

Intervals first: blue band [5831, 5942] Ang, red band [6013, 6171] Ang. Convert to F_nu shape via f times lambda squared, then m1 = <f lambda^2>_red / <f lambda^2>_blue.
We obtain 1.1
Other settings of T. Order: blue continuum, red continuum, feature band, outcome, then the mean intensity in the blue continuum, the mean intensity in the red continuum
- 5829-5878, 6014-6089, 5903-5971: 0.02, 31.3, 31.9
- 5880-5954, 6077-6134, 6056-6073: 0.04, 30.3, 33.8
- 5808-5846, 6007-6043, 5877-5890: 0.13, 31.8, 32.4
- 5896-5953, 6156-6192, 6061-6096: -0.10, 31.1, 29.2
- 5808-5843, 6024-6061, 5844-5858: 0.03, 32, 31.7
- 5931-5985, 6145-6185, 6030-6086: -0.05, 30.7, 29.9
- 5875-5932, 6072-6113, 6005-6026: 0.00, 30.1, 33.9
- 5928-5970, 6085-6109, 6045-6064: 0.11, 31.3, 35.3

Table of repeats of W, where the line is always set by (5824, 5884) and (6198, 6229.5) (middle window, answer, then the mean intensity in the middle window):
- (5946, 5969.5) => 0.00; 30.6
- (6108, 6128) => -0.15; 33.8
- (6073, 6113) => -0.14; 33.9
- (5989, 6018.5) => -0.03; 31.2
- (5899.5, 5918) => 0.03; 30.1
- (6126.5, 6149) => -0.04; 30.4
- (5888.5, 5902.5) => 0.09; 28.4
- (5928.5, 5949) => -0.05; 32.1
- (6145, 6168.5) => -0.04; 30.6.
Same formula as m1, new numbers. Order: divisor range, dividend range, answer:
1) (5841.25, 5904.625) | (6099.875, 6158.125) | 1.16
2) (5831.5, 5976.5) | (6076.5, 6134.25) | 1.18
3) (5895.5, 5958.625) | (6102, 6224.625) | 1.06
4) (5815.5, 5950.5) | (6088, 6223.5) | 1.10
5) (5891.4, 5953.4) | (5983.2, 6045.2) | 1.06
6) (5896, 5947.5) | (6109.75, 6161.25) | 1.09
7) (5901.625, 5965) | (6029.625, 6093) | 1.07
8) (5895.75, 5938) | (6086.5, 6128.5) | 1.19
